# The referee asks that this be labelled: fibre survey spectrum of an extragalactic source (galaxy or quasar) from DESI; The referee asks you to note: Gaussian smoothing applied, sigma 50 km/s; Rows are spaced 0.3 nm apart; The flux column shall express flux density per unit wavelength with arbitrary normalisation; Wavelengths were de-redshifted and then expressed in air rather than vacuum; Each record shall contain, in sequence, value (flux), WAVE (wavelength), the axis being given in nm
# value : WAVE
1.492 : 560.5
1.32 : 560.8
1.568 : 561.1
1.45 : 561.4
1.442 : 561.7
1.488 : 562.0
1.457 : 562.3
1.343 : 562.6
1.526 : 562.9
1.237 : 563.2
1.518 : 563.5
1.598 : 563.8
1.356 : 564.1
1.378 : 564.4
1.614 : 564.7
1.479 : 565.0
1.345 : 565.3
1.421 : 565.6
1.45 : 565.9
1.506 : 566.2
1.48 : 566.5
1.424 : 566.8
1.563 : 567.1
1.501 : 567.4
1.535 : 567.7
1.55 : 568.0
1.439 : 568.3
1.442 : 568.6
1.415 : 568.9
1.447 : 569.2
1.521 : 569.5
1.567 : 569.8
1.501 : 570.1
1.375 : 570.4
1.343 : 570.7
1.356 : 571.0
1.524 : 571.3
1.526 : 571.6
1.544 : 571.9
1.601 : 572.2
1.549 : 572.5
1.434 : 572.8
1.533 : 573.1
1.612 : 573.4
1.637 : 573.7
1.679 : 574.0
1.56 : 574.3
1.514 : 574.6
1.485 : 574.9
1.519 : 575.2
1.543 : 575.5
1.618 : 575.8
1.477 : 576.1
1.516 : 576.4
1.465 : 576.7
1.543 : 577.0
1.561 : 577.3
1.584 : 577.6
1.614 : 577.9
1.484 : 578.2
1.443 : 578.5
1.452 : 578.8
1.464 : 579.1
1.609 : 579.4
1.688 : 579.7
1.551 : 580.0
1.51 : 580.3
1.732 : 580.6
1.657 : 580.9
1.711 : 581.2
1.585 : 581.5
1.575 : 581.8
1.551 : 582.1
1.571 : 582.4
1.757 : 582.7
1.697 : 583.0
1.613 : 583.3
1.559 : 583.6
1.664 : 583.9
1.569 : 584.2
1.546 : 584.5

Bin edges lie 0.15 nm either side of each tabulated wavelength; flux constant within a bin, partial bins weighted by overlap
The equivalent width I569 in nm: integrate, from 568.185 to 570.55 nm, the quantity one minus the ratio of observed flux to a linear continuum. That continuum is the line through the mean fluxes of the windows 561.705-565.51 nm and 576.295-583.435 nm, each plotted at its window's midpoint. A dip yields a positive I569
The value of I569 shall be 0.05 nm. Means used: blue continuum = 1.44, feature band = 1.46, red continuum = 1.58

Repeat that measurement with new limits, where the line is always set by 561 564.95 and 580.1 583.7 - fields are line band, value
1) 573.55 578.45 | 0.081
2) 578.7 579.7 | 0.040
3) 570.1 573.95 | 0.080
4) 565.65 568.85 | 0.026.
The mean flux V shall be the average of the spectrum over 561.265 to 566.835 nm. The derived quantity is 1.45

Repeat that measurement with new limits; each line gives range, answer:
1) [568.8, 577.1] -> 1.51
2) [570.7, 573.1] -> 1.5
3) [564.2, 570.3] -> 1.48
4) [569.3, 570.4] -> 1.5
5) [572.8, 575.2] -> 1.56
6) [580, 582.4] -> 1.61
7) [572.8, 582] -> 1.56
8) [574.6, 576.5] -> 1.53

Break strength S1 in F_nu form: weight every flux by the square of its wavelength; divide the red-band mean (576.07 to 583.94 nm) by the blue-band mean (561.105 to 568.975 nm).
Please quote 1.14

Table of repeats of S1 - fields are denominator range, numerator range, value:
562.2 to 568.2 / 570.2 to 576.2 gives 1.07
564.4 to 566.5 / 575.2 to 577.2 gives 1.08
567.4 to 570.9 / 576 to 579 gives 1.06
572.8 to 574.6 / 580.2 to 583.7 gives 1.06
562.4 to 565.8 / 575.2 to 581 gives 1.13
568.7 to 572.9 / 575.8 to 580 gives 1.06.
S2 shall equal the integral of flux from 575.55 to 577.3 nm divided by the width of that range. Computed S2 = 1.53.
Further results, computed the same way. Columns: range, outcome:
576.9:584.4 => 1.59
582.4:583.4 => 1.68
